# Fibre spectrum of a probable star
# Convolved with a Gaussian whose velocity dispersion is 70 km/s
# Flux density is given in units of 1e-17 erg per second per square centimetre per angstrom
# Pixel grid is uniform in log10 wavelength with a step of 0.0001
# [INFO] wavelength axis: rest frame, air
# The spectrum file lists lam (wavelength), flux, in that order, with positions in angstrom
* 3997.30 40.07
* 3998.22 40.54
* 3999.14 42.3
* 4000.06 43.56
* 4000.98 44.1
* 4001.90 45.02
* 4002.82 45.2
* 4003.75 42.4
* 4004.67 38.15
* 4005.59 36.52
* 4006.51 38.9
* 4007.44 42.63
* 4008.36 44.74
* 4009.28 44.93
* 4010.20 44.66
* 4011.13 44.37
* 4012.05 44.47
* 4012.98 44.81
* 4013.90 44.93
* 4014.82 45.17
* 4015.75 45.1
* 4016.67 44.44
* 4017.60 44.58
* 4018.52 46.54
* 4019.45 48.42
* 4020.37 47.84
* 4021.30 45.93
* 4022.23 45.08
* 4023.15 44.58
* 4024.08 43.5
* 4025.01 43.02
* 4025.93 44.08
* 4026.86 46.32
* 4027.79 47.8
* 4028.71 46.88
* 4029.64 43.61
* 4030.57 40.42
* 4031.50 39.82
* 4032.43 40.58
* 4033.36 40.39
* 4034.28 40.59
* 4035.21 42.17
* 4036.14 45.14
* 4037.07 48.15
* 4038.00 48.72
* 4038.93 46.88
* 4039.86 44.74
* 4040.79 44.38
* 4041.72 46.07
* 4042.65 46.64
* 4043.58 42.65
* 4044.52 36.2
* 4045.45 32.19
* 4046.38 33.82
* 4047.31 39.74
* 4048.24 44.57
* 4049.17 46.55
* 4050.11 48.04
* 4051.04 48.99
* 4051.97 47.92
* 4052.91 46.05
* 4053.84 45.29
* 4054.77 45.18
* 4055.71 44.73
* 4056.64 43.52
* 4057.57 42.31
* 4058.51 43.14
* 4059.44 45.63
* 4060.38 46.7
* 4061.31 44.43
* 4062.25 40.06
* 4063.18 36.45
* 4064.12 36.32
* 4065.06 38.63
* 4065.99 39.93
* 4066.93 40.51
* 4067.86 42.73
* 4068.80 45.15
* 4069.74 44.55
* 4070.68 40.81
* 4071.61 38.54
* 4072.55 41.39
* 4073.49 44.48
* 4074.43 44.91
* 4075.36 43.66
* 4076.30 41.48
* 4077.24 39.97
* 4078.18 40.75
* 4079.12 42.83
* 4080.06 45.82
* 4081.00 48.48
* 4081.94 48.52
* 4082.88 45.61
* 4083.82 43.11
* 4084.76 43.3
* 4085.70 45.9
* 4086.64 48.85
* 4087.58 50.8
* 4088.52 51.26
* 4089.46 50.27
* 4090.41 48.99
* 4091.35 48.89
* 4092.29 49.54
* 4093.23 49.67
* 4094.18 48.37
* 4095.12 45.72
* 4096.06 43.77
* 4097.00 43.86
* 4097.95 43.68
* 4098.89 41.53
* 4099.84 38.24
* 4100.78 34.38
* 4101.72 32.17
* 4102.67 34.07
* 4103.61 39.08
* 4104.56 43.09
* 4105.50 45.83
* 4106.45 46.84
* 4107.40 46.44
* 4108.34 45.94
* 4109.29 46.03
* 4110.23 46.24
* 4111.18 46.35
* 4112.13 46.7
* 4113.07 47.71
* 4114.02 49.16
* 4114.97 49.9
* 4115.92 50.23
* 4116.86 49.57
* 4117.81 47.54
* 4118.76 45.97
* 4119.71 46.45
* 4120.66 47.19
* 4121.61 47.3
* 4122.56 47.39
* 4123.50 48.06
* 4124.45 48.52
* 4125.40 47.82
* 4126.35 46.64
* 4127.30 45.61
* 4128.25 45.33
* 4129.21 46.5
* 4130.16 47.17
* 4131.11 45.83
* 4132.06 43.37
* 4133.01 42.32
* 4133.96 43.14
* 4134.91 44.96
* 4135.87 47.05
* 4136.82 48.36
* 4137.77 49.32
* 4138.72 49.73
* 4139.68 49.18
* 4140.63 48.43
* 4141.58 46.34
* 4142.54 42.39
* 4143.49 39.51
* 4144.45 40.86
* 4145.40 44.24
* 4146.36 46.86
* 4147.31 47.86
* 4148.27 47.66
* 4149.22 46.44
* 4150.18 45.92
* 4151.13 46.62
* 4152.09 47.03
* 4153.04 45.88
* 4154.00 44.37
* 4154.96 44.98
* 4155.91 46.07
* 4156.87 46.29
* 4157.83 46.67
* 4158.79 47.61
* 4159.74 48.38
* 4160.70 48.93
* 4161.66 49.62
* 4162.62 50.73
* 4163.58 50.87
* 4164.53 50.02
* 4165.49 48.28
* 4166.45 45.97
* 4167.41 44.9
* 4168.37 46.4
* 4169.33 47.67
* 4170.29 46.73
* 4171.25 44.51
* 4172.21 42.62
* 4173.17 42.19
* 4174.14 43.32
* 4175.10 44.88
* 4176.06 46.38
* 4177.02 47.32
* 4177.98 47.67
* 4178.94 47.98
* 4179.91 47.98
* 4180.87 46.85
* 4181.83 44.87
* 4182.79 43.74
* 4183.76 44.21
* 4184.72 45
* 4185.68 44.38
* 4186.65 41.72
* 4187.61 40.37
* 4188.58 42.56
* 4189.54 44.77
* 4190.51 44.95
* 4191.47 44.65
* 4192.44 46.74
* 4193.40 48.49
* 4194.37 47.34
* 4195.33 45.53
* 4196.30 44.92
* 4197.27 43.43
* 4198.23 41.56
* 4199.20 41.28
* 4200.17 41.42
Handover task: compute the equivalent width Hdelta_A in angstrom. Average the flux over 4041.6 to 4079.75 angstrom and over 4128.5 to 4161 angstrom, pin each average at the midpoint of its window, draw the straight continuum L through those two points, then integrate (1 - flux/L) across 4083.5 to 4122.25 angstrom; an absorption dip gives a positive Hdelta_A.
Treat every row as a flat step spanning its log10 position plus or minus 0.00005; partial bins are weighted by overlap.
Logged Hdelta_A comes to -1.2 angstrom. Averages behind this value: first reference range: 42.5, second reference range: 46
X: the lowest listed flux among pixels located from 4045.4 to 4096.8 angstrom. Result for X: 32.19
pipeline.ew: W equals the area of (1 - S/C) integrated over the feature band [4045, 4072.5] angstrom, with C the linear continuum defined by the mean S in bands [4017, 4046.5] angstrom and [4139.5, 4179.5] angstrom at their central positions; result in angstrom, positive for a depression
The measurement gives 1.1 angstrom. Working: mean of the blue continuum 43.8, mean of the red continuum 46.3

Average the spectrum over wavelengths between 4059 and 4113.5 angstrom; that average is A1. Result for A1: 43.9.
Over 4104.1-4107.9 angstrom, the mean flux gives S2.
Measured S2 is 45.6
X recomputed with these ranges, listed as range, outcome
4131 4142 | 42.32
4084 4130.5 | 32.17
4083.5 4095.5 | 43.11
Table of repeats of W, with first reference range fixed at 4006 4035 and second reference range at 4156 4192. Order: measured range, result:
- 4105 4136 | -0.9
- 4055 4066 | 0.7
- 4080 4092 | -0.8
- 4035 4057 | 0.2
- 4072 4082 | 0.3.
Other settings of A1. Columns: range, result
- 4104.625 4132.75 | 46.9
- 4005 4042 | 44.3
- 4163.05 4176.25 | 46.1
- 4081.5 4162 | 46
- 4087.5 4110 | 44.4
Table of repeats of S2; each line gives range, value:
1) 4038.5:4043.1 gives 45.7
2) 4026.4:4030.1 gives 46.2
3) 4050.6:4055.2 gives 46.7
